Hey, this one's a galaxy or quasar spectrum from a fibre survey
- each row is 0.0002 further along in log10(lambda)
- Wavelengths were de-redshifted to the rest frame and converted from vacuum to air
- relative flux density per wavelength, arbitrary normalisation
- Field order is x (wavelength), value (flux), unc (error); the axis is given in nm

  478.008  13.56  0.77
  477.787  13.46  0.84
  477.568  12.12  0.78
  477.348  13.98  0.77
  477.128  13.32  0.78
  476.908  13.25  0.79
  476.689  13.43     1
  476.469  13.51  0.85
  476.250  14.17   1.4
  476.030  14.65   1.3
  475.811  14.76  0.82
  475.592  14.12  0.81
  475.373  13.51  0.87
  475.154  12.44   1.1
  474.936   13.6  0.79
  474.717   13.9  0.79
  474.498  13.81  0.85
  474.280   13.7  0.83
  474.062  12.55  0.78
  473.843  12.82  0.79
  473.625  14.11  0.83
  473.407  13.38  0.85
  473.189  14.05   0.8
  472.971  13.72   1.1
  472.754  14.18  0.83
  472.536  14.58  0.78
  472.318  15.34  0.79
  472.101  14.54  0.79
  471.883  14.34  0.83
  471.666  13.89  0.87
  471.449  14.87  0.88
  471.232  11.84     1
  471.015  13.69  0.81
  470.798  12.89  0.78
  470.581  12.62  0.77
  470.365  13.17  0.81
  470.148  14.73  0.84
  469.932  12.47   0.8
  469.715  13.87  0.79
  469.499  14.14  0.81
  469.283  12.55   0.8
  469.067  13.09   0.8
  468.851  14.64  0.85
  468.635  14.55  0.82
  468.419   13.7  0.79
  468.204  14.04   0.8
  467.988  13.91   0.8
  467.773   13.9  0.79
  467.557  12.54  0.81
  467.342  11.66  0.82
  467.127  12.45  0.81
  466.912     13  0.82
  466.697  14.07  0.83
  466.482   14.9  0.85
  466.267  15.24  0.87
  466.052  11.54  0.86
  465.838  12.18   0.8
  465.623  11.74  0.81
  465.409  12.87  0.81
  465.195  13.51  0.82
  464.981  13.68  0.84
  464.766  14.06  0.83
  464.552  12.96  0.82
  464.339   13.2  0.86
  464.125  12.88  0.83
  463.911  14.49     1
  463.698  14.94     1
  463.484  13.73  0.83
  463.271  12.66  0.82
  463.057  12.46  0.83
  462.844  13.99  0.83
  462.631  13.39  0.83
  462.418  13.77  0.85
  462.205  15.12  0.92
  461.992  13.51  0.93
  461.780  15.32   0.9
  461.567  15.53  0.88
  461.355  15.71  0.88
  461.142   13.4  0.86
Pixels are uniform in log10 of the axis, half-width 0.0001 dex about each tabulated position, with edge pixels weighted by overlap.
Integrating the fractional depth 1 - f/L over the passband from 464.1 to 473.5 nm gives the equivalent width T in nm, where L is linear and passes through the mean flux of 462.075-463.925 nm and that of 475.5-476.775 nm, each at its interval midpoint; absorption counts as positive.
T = 0.27 nm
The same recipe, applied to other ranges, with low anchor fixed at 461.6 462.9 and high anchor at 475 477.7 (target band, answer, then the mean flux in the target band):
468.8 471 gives 0.08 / 13.4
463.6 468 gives 0.25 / 13.3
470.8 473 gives -0.04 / 14.1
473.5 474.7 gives 0.02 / 13.4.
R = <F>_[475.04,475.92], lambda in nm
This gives 13.7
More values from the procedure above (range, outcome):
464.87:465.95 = 12.8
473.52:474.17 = 13.1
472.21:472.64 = 14.9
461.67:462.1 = 14.4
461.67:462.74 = 14.2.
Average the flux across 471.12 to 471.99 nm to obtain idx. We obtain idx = 13.7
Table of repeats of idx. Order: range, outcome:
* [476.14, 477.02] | 13.6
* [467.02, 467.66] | 12.2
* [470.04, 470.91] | 13.4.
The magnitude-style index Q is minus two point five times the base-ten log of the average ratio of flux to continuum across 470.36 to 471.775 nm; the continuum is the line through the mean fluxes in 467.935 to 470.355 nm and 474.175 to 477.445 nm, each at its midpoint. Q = 0.04 mag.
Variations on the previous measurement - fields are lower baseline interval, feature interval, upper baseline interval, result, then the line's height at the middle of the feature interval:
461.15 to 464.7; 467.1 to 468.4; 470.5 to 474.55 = 0.05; 13.9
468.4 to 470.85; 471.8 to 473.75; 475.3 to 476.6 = -0.03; 13.8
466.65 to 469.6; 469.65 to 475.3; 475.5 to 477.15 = 0.00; 13.7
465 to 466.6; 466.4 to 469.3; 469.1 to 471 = -0.02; 13.2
